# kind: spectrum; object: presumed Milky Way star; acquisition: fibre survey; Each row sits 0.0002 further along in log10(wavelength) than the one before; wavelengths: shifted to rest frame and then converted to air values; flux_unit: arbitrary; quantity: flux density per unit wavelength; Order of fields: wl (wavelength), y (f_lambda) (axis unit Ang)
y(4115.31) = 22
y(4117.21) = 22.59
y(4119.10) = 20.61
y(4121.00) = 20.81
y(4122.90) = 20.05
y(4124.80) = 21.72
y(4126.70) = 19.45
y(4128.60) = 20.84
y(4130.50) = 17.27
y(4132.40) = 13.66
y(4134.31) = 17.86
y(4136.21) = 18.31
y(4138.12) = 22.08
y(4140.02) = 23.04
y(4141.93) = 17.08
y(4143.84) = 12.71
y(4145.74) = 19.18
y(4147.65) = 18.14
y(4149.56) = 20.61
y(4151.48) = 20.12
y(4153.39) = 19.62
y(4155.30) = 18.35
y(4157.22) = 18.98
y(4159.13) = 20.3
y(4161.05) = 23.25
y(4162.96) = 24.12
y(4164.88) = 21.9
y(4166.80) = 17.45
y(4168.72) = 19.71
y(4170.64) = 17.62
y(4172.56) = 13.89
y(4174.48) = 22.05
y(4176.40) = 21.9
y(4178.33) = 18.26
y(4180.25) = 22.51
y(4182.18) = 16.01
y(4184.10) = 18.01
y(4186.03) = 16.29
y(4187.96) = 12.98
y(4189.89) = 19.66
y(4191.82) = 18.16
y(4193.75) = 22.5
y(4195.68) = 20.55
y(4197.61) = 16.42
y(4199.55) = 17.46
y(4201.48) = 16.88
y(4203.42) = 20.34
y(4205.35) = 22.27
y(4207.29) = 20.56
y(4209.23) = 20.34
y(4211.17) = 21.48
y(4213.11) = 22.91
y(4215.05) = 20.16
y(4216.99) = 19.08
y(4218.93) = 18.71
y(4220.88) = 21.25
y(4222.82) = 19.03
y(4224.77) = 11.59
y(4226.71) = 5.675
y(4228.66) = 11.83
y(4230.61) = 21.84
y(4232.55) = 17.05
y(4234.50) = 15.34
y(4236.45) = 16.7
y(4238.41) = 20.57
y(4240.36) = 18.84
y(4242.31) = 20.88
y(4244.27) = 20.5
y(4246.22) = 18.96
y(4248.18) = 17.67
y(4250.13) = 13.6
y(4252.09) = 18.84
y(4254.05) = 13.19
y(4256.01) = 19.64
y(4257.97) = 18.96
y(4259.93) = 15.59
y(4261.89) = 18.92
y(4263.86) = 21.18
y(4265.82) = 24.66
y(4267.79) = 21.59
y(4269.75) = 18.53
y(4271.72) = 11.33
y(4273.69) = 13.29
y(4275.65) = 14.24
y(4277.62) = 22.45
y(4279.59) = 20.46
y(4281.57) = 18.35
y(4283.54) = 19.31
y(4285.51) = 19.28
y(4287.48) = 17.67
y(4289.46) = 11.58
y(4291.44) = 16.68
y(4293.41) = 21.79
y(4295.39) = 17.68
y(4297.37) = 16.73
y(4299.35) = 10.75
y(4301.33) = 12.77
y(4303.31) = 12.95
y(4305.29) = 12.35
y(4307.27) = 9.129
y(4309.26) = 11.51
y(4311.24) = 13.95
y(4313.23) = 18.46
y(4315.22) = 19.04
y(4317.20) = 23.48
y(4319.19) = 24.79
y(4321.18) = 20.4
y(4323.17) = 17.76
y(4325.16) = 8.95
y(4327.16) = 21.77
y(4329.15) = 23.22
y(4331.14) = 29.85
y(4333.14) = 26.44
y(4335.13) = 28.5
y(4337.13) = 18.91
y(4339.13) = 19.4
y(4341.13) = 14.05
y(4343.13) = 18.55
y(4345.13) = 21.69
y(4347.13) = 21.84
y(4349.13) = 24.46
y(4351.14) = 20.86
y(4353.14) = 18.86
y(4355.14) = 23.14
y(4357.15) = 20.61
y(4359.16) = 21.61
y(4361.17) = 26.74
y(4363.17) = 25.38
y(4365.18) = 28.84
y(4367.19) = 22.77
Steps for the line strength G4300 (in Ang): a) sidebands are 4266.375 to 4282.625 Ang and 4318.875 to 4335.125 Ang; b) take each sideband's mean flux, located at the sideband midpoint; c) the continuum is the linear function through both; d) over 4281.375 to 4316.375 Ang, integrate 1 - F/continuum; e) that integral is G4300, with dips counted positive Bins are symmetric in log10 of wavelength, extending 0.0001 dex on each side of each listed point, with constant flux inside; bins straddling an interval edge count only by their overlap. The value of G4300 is 7.2 Ang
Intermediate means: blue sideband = 17.7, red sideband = 21.9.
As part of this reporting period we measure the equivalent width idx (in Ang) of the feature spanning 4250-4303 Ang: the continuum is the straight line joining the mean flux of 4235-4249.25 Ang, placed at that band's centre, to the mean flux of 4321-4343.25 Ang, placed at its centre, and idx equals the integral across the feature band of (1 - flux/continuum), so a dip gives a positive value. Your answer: 6.1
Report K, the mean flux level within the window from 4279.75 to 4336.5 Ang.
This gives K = 18.1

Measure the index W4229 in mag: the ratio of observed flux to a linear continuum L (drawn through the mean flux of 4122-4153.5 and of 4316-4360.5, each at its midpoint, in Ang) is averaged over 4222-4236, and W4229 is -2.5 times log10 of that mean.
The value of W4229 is 0.339 mag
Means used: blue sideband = 18.9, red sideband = 21.4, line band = 14.7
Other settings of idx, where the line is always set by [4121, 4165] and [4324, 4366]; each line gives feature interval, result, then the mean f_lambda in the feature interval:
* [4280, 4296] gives 2.6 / 17.9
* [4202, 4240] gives 4.1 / 18.2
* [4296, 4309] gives 5.4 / 12.5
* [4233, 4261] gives 4.0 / 17.8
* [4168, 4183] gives 0.7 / 19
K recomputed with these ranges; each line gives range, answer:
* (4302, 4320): 16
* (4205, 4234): 18.1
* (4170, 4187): 18.5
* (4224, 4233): 13.5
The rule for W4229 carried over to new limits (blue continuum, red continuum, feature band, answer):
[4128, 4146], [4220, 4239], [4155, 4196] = -0.12 mag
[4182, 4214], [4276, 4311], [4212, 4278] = -0.02 mag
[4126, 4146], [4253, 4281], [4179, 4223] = -0.06 mag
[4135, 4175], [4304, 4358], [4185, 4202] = 0.09 mag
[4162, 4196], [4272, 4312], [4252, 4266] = -0.12 mag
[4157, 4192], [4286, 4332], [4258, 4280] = -0.04 mag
